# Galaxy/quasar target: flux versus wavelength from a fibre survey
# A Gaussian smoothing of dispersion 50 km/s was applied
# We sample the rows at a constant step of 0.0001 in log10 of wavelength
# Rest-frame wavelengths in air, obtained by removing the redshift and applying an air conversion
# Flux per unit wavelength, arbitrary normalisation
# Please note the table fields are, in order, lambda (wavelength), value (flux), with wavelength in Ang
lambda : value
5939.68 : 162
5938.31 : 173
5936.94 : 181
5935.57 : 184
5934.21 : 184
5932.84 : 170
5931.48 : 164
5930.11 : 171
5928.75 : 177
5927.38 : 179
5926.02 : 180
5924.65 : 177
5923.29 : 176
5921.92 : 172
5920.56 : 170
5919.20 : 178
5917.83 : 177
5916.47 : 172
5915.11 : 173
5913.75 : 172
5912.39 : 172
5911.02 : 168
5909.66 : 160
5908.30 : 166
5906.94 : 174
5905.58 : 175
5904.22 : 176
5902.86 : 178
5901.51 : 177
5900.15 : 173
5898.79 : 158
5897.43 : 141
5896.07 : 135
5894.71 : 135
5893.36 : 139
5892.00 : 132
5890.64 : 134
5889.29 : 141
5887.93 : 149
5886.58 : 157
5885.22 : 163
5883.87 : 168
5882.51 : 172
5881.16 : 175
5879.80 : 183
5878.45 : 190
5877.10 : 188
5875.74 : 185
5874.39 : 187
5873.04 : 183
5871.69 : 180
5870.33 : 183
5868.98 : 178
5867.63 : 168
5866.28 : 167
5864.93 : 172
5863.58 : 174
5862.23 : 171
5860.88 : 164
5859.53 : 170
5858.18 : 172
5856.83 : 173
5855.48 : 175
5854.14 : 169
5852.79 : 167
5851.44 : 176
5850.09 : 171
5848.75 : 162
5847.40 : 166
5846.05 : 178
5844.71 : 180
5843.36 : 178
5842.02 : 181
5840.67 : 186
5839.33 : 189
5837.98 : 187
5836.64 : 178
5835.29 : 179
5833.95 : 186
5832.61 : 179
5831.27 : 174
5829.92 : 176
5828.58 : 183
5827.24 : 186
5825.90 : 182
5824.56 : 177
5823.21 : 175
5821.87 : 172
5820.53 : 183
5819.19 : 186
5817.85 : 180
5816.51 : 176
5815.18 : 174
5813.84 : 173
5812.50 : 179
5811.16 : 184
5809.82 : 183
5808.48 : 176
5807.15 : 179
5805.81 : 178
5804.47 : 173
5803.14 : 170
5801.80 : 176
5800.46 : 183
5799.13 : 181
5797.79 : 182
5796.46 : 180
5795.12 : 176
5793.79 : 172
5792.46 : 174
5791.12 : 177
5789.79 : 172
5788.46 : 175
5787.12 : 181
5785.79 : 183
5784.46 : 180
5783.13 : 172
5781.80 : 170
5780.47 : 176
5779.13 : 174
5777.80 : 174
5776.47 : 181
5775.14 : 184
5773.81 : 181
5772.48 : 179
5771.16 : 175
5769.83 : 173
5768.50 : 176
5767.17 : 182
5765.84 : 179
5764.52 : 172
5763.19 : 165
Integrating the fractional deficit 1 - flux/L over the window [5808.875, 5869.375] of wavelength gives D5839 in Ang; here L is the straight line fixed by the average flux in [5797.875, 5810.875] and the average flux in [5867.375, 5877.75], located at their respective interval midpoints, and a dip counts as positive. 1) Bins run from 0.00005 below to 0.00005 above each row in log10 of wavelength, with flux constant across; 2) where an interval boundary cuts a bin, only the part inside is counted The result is 1.2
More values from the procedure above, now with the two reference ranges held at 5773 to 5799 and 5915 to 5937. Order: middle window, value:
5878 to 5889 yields 0.49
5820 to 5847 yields -0.57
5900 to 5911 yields 0.23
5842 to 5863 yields 0.54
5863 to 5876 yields -0.10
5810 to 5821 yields -0.17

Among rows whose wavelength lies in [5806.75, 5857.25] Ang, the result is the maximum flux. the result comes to 189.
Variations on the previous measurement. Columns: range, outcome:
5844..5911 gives 190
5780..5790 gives 183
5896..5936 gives 184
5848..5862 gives 176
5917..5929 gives 180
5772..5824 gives 186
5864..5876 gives 187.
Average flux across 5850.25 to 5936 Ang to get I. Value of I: 169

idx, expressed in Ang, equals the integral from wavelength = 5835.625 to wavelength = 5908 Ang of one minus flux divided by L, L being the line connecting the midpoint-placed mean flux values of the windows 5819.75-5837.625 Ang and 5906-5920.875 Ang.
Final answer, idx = 2.4 Ang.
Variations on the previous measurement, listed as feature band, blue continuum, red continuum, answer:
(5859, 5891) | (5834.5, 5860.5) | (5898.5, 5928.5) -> 0.60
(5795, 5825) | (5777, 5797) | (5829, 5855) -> -0.32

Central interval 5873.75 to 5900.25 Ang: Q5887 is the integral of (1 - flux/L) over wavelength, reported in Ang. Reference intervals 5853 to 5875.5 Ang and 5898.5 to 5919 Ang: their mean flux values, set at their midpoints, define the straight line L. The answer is 2.0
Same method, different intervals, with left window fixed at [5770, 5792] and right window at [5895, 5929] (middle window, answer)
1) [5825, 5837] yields -0.4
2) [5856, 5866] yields 0.1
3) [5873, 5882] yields -0.7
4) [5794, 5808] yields -0.1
